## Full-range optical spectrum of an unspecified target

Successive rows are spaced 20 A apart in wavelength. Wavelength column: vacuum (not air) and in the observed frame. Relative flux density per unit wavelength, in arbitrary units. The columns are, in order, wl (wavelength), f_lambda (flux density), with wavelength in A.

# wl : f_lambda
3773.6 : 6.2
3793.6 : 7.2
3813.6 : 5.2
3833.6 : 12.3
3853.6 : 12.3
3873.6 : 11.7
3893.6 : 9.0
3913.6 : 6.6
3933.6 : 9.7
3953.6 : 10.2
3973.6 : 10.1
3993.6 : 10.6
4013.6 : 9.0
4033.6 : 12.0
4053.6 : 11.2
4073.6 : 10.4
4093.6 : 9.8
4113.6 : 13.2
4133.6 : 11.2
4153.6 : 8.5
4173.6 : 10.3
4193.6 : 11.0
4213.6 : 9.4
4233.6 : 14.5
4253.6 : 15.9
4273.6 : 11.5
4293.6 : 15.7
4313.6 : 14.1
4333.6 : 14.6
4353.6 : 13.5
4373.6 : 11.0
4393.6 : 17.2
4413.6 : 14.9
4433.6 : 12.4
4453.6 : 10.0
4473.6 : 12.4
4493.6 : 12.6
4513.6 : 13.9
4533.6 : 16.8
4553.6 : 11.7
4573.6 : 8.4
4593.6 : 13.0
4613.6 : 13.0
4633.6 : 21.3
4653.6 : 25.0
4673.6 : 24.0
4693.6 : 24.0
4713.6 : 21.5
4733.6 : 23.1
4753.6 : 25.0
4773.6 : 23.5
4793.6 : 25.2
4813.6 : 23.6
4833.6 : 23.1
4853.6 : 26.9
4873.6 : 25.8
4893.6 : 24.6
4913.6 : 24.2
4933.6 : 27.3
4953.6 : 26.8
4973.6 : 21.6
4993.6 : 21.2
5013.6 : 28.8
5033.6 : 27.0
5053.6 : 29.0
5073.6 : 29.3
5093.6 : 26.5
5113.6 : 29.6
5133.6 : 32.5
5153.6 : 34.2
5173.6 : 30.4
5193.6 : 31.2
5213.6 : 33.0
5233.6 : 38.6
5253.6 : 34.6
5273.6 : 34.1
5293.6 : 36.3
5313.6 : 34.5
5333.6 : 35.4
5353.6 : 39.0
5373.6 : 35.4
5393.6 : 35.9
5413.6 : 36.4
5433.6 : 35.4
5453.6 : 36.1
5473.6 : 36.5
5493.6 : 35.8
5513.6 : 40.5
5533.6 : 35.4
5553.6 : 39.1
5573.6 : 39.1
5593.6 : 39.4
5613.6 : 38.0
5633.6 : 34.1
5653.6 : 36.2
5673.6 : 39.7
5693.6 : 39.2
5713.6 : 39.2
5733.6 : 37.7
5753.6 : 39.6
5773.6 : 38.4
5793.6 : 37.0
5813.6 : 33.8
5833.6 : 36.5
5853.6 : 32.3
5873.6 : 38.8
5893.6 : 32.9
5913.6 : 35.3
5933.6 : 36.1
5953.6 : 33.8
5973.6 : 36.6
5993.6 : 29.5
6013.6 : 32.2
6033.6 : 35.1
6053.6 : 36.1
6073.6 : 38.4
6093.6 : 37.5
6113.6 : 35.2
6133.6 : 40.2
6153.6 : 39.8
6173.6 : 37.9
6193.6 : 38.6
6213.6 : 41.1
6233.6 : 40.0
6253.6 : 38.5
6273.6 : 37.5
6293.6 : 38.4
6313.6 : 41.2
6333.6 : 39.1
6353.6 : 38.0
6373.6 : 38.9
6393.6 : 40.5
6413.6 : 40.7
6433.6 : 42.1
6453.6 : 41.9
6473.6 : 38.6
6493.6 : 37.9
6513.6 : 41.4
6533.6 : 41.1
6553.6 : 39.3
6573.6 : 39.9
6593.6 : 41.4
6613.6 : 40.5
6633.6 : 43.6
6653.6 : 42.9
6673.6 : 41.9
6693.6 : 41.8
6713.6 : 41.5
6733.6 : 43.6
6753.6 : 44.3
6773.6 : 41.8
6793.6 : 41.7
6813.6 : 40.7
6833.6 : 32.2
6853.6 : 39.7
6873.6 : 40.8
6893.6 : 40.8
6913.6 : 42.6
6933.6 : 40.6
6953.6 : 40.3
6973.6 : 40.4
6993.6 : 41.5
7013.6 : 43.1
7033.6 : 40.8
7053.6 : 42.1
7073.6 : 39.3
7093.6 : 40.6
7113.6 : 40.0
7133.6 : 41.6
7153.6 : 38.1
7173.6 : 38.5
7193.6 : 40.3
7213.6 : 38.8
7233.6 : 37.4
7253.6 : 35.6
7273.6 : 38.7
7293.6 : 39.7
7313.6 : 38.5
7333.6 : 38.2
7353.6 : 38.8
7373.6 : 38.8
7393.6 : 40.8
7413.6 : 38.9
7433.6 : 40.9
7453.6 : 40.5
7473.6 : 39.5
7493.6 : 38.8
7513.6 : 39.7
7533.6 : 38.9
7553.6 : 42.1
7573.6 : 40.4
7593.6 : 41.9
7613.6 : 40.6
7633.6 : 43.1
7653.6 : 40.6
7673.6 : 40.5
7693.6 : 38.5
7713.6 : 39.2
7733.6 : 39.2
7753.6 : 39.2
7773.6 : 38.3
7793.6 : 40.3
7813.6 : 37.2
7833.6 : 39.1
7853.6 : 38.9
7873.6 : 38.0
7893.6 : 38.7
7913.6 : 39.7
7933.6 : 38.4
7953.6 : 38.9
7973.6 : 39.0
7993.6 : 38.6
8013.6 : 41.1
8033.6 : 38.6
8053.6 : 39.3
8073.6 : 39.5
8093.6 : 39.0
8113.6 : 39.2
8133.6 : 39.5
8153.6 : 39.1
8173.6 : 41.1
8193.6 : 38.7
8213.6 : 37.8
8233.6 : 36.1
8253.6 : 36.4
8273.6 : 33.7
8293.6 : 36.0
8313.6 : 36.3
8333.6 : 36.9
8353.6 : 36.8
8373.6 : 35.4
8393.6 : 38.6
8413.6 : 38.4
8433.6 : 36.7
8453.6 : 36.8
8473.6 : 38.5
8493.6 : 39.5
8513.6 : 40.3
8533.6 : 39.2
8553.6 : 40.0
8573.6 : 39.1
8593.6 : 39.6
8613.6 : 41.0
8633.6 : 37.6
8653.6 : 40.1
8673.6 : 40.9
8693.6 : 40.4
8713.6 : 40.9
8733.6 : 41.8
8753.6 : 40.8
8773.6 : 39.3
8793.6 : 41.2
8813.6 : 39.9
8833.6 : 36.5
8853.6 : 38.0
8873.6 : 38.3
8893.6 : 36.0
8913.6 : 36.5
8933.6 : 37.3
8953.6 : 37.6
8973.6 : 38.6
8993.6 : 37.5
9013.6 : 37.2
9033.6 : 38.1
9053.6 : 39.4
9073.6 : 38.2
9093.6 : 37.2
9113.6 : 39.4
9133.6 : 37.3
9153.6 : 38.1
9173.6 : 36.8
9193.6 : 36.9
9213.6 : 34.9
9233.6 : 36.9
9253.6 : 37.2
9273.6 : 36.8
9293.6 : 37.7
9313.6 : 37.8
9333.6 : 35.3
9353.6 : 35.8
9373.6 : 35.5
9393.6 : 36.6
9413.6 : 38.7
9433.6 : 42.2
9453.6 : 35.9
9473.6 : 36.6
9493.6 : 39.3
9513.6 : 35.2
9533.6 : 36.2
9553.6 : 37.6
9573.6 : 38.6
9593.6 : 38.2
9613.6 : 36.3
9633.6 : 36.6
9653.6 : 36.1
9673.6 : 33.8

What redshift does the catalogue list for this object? 0.160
